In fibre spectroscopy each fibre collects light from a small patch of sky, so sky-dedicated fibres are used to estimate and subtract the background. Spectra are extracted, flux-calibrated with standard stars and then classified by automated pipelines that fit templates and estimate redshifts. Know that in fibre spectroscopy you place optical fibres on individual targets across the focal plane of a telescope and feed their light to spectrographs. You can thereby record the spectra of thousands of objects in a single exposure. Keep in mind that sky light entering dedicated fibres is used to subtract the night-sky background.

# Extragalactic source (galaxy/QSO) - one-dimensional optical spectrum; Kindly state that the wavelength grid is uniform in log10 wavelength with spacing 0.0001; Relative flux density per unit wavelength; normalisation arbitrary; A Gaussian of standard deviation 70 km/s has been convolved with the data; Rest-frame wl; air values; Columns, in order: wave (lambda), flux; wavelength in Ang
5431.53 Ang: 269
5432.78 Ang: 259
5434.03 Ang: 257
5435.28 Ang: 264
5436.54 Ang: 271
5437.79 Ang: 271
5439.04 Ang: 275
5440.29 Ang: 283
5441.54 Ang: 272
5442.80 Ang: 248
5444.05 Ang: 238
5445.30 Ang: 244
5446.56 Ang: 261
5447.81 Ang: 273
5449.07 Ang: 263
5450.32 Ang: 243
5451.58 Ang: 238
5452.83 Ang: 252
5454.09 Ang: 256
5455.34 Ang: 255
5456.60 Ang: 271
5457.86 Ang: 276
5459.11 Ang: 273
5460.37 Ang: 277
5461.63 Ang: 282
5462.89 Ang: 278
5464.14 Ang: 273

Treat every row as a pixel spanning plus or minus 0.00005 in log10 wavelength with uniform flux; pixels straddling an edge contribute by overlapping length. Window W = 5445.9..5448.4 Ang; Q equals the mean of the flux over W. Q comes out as 266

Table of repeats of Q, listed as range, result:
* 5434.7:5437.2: 267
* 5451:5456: 251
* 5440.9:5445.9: 251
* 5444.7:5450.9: 257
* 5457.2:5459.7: 275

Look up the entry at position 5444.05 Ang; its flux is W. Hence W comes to 238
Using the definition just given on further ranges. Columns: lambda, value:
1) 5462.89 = 278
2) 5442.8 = 248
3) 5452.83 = 252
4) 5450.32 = 243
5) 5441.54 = 272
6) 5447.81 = 273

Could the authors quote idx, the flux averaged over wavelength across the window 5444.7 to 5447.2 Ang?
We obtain 253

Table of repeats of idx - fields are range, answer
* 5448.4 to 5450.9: 253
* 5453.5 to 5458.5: 265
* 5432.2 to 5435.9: 260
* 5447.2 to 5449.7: 268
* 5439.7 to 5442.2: 277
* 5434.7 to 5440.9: 273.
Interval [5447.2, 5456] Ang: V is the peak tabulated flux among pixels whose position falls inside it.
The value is 273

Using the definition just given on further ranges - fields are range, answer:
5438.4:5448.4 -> 283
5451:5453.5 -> 252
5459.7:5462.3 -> 282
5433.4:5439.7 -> 275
